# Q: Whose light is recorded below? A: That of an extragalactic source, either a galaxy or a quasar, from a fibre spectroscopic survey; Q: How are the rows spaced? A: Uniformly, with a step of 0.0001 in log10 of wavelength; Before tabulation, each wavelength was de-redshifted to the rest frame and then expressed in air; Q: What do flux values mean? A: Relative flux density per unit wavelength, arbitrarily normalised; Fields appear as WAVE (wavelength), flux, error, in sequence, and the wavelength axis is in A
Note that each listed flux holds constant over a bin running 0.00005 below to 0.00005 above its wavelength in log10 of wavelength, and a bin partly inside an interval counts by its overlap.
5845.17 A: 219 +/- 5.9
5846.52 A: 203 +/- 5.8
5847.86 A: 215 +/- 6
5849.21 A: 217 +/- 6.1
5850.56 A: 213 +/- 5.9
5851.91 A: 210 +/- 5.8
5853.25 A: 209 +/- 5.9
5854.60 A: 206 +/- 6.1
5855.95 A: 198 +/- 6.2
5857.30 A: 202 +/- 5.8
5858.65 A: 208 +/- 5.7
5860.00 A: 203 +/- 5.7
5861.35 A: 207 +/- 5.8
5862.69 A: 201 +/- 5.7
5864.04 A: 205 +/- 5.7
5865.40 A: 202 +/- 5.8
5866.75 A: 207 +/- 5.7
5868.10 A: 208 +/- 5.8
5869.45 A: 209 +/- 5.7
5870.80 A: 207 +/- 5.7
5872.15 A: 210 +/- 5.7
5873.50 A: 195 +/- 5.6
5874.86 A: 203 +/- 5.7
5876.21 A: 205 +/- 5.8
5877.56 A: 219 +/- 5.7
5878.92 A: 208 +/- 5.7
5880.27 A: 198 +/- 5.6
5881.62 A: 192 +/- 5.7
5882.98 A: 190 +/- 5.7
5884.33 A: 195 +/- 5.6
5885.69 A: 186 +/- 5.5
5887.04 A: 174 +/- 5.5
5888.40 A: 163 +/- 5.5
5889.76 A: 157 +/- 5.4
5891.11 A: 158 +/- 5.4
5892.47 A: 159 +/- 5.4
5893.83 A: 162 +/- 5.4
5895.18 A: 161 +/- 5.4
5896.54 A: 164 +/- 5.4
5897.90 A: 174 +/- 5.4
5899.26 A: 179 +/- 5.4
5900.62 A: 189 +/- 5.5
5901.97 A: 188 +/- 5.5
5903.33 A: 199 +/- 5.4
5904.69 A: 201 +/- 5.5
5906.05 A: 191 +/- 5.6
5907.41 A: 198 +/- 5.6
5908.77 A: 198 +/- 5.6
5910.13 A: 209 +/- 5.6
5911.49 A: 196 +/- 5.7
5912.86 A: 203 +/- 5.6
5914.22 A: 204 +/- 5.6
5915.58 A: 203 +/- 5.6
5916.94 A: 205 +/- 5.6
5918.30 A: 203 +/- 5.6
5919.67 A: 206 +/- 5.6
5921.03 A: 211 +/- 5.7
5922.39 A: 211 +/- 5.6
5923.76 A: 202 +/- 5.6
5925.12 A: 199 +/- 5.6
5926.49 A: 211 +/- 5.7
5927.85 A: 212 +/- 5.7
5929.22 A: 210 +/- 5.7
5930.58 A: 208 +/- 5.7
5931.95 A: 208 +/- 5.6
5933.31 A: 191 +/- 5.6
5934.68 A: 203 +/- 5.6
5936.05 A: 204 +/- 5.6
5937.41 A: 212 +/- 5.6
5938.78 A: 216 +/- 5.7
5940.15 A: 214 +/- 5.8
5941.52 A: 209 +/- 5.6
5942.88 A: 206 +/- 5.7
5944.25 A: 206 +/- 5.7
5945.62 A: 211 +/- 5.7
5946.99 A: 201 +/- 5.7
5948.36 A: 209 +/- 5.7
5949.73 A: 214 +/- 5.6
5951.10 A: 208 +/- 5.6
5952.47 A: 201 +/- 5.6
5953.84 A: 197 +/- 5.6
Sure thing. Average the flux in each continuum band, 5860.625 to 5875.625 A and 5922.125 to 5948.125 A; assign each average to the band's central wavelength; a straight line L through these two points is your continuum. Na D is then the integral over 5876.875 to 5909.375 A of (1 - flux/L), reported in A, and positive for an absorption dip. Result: 3.5 A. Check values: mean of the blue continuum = 205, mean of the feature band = 183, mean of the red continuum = 207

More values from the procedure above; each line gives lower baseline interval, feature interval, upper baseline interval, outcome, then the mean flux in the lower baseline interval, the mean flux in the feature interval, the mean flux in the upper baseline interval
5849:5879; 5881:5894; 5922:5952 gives 2.1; 206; 174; 207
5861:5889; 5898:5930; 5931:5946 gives 0.5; 199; 201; 207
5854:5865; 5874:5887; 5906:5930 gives 0.4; 204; 198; 204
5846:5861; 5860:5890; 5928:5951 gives 1.4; 208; 198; 208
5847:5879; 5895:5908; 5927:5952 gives 1.4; 207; 185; 208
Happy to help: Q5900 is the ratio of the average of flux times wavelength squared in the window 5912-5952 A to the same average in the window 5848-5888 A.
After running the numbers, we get 1.04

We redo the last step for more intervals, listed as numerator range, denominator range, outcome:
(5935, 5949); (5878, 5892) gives 1.17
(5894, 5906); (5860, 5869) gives 0.90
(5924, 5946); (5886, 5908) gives 1.19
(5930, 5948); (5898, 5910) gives 1.09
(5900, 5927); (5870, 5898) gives 1.10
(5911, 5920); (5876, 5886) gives 1.03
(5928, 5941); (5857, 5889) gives 1.06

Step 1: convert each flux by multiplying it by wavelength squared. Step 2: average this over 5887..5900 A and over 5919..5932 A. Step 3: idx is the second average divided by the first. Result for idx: 1.3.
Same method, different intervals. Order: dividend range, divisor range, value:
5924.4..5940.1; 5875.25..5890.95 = 1.11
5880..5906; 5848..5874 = 0.87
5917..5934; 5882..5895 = 1.22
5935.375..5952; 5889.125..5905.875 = 1.21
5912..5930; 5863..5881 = 1.02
